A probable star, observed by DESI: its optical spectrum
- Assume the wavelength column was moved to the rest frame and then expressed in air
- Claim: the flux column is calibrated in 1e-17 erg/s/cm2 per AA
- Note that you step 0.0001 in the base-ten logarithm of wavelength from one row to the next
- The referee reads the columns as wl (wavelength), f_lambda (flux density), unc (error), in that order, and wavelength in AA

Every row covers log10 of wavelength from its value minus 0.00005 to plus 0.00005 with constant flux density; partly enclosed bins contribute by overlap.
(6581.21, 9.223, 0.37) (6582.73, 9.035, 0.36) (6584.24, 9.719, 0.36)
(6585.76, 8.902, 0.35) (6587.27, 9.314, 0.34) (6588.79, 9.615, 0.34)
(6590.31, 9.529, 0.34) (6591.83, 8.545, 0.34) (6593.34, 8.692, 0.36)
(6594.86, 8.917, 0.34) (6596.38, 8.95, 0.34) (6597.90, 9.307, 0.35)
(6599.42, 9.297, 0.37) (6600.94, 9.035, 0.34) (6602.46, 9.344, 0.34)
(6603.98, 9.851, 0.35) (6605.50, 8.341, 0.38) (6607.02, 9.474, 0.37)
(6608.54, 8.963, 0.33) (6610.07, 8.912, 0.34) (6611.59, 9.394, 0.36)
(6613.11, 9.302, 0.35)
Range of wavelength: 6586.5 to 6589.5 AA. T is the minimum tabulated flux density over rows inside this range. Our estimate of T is 9.314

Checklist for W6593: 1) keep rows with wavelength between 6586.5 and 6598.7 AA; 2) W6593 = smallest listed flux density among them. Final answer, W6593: 8.545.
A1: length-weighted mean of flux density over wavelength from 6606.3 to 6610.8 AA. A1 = 9.1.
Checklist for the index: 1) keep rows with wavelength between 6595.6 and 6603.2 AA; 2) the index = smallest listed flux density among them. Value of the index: 8.95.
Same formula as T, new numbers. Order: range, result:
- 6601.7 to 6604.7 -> 9.344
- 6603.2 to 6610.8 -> 8.341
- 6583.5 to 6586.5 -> 8.902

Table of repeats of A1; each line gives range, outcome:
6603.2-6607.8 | 9.23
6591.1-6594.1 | 8.64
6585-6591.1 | 9.33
